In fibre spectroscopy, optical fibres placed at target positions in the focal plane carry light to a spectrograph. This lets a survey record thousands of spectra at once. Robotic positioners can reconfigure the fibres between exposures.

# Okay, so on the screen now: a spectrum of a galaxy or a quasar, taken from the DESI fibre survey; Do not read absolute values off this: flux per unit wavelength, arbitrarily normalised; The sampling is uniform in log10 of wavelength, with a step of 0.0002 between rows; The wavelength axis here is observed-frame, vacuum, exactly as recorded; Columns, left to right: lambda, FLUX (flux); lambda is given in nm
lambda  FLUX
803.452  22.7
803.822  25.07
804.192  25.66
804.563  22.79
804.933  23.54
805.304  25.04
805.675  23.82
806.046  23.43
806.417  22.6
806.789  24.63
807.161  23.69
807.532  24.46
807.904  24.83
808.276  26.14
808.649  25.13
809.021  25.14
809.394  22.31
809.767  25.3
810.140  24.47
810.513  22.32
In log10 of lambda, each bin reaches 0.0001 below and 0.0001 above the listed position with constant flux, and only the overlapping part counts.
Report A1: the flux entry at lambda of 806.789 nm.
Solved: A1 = 24.63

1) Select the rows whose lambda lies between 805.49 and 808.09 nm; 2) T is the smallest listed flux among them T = 22.6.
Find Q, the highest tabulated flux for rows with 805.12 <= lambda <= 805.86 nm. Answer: 25.04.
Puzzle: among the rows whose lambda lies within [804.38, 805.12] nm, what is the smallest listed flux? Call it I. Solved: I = 22.79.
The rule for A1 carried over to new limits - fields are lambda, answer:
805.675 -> 23.82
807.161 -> 23.69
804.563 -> 22.79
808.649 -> 25.13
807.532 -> 24.46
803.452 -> 22.7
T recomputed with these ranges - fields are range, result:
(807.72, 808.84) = 24.83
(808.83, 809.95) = 22.31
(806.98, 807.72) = 23.69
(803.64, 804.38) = 25.07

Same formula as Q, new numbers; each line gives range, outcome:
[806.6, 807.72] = 24.63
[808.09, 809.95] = 26.14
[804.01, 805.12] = 25.66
